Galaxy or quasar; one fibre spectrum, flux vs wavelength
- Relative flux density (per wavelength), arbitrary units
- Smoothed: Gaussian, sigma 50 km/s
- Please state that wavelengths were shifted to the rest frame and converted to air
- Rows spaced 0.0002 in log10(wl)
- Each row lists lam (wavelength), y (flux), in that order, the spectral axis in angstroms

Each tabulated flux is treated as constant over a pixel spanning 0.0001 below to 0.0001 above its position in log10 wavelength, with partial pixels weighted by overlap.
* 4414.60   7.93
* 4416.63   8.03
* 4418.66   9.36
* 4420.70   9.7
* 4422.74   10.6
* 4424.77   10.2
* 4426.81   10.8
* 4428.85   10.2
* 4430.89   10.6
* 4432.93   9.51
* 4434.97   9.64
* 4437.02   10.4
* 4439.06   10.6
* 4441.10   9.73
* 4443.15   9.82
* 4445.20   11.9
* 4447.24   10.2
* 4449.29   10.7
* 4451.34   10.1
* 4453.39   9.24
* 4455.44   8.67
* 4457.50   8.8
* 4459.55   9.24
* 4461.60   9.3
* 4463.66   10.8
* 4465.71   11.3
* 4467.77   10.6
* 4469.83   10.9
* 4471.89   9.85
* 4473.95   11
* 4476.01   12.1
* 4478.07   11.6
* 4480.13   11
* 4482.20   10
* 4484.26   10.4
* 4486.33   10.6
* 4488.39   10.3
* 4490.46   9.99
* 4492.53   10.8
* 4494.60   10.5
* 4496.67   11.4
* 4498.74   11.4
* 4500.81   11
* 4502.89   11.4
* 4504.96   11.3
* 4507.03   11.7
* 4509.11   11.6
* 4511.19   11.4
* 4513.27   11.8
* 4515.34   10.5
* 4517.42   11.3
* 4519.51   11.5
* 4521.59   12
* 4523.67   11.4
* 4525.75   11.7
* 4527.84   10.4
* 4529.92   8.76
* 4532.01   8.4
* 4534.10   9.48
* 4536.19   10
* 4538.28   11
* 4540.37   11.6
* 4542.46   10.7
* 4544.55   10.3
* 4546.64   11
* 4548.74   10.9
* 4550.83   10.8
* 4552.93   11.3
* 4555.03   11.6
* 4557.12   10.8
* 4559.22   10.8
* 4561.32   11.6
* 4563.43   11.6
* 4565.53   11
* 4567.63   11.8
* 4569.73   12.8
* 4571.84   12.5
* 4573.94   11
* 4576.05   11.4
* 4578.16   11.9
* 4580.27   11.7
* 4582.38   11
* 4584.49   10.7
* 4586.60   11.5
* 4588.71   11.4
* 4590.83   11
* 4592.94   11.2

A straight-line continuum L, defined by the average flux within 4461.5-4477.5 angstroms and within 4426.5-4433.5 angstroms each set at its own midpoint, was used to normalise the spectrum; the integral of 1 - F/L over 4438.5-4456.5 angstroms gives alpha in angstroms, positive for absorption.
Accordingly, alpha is 0.7 angstroms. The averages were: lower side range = 10.3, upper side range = 10.8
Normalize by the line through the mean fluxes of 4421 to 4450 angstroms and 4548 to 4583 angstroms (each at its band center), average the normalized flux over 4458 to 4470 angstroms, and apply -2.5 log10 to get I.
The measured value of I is 0.03 mag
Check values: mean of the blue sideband 10.3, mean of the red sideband 11.5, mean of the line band 10.3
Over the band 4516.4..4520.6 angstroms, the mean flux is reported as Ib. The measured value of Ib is 11.4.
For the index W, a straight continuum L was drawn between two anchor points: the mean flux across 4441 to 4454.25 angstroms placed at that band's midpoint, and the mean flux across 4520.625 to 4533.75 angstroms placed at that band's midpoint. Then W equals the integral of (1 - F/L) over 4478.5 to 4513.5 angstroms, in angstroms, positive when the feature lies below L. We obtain -2.1 angstroms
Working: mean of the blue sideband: 10.3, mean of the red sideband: 10.4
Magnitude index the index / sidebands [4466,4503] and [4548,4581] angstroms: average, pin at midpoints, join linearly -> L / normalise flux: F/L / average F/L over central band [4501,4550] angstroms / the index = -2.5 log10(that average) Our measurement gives 0.027 mag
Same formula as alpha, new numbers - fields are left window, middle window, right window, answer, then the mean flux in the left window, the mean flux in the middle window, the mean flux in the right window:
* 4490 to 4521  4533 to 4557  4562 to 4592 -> 1.26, 11.2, 10.8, 11.5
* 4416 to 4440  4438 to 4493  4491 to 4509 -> 1.36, 10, 10.4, 11.2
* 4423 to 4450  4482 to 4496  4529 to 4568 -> 0.11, 10.3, 10.4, 10.7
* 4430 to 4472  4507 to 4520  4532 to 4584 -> -0.82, 10.1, 11.4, 11.1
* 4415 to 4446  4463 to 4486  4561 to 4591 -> -0.84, 10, 10.9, 11.5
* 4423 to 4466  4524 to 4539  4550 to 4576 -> 1.47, 10.1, 10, 11.5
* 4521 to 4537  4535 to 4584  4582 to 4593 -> -2.53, 10.2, 11.3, 11.1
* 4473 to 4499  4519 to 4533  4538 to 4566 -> 0.53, 10.8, 10.6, 11.1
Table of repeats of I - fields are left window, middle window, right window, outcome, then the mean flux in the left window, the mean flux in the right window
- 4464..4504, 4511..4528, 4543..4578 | -0.03 mag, 10.9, 11.3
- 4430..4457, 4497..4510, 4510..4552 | -0.09 mag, 10.1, 10.8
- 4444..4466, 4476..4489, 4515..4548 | -0.06 mag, 9.98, 10.6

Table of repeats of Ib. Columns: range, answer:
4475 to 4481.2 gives 11.6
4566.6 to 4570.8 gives 12.3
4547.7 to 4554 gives 11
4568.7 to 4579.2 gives 11.9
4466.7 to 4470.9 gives 10.7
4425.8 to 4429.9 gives 10.5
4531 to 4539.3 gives 9.72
